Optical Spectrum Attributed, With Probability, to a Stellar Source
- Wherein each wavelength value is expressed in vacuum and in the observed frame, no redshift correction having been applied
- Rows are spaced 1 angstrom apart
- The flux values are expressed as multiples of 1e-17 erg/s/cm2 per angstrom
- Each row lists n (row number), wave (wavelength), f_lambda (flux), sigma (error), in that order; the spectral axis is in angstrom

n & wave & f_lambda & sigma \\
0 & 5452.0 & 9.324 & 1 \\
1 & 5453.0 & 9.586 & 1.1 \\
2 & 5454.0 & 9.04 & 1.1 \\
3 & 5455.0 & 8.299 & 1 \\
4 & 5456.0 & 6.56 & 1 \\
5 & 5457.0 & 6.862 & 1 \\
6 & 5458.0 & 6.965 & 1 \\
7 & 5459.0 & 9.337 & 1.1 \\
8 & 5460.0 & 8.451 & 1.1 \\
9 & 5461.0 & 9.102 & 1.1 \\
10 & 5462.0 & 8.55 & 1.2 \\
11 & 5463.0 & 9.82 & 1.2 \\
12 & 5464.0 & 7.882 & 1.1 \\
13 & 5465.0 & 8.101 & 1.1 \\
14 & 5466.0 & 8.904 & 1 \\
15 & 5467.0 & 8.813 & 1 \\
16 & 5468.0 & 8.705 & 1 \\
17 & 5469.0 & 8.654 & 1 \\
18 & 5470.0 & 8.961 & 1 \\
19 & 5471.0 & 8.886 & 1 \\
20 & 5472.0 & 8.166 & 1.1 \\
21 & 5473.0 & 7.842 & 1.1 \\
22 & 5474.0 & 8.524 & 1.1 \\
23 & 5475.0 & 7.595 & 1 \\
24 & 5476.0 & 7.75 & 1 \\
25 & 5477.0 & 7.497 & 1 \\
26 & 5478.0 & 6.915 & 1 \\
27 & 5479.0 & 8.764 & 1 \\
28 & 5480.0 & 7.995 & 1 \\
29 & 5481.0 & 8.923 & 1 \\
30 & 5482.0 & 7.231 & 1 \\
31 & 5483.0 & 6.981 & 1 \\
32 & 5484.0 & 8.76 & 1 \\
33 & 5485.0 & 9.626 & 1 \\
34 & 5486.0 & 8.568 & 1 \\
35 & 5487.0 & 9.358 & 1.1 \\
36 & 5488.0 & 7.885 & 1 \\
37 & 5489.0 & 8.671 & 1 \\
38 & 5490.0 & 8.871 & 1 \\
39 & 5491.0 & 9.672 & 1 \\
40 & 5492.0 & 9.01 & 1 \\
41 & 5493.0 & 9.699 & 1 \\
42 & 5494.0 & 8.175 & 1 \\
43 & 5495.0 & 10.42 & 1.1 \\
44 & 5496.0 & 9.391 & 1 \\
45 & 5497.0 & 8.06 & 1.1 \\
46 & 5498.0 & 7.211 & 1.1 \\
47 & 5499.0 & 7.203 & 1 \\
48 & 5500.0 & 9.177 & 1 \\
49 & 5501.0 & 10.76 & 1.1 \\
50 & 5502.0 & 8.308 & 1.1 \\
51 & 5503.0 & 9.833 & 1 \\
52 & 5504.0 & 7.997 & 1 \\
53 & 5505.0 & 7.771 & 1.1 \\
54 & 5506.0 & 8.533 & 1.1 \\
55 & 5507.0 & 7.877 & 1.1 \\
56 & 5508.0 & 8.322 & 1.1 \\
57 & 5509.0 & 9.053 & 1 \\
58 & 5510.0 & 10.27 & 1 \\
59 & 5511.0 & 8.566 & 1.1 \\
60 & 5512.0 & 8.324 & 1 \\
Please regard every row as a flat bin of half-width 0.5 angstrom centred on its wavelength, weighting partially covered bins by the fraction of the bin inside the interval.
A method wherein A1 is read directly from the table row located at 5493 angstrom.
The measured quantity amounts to 9.699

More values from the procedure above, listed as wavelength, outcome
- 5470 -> 8.961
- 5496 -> 9.391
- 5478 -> 6.915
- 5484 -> 8.76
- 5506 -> 8.533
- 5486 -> 8.568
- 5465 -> 8.101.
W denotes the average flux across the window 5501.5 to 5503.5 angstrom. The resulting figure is 9.07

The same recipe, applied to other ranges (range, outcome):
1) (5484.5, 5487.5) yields 9.18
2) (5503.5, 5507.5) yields 8.04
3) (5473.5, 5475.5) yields 8.06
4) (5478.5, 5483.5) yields 7.98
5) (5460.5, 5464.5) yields 8.84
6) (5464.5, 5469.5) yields 8.64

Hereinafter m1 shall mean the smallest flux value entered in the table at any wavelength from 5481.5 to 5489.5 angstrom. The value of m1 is 6.981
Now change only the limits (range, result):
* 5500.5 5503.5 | 8.308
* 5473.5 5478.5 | 6.915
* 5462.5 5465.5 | 7.882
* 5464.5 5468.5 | 8.101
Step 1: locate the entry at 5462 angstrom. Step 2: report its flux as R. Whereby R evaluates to 8.55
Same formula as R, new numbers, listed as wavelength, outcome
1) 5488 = 7.885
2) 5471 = 8.886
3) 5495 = 10.42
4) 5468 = 8.705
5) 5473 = 7.842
